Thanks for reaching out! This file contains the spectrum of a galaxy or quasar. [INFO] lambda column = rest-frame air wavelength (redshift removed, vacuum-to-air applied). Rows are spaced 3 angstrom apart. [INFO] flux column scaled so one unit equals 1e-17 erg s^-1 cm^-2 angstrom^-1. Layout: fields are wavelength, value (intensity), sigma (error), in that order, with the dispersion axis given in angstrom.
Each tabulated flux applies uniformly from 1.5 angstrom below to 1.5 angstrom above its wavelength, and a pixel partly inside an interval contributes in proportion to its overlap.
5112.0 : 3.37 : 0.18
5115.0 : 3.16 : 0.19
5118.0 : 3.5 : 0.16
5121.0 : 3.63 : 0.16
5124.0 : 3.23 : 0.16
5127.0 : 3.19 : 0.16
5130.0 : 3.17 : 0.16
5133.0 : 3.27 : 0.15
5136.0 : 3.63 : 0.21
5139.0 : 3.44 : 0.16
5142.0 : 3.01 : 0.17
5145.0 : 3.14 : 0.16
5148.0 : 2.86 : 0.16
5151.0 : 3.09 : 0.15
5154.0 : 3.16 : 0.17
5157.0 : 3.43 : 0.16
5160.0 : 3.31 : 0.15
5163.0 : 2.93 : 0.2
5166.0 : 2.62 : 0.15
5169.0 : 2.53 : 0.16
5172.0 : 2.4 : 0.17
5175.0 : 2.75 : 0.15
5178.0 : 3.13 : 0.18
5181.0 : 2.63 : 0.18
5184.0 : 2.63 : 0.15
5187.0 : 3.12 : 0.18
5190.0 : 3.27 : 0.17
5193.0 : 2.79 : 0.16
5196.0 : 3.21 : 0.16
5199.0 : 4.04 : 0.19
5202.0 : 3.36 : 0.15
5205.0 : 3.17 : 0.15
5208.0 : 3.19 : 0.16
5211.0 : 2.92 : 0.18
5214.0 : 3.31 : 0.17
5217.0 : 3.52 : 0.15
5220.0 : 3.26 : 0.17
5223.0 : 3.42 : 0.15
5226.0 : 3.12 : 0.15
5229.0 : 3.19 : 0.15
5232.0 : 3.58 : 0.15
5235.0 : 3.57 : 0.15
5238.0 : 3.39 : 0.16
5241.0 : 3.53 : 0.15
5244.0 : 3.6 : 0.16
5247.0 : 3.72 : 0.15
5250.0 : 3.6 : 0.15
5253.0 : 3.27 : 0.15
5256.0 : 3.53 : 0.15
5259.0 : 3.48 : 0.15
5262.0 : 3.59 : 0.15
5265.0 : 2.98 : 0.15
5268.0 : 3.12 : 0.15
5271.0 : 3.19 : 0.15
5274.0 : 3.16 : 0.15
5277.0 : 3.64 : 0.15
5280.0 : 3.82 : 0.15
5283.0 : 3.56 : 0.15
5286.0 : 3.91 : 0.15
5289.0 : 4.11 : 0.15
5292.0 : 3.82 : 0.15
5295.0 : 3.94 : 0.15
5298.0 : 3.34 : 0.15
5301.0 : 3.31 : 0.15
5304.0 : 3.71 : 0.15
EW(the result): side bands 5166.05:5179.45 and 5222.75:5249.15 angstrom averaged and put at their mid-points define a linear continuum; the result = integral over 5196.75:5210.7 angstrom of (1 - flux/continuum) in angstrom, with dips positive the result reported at -1.4 angstrom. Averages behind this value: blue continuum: 2.69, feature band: 3.38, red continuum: 3.46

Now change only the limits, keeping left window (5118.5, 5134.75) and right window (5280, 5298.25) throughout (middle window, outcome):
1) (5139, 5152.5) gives 1.2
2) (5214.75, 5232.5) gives 1.4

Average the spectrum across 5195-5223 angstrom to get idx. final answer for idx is 3.34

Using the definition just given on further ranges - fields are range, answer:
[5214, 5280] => 3.41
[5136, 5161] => 3.2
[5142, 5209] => 3.03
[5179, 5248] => 3.28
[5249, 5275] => 3.32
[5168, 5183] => 2.69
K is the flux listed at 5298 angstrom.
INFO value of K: 3.34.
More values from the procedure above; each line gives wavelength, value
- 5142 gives 3.01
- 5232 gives 3.58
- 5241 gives 3.53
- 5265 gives 2.98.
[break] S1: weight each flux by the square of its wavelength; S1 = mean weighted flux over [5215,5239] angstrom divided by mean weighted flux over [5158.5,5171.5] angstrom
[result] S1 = 1.2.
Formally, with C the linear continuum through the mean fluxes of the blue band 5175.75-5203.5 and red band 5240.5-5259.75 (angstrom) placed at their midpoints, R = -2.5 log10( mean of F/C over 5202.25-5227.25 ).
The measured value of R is 0.02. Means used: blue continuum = 3.12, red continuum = 3.54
